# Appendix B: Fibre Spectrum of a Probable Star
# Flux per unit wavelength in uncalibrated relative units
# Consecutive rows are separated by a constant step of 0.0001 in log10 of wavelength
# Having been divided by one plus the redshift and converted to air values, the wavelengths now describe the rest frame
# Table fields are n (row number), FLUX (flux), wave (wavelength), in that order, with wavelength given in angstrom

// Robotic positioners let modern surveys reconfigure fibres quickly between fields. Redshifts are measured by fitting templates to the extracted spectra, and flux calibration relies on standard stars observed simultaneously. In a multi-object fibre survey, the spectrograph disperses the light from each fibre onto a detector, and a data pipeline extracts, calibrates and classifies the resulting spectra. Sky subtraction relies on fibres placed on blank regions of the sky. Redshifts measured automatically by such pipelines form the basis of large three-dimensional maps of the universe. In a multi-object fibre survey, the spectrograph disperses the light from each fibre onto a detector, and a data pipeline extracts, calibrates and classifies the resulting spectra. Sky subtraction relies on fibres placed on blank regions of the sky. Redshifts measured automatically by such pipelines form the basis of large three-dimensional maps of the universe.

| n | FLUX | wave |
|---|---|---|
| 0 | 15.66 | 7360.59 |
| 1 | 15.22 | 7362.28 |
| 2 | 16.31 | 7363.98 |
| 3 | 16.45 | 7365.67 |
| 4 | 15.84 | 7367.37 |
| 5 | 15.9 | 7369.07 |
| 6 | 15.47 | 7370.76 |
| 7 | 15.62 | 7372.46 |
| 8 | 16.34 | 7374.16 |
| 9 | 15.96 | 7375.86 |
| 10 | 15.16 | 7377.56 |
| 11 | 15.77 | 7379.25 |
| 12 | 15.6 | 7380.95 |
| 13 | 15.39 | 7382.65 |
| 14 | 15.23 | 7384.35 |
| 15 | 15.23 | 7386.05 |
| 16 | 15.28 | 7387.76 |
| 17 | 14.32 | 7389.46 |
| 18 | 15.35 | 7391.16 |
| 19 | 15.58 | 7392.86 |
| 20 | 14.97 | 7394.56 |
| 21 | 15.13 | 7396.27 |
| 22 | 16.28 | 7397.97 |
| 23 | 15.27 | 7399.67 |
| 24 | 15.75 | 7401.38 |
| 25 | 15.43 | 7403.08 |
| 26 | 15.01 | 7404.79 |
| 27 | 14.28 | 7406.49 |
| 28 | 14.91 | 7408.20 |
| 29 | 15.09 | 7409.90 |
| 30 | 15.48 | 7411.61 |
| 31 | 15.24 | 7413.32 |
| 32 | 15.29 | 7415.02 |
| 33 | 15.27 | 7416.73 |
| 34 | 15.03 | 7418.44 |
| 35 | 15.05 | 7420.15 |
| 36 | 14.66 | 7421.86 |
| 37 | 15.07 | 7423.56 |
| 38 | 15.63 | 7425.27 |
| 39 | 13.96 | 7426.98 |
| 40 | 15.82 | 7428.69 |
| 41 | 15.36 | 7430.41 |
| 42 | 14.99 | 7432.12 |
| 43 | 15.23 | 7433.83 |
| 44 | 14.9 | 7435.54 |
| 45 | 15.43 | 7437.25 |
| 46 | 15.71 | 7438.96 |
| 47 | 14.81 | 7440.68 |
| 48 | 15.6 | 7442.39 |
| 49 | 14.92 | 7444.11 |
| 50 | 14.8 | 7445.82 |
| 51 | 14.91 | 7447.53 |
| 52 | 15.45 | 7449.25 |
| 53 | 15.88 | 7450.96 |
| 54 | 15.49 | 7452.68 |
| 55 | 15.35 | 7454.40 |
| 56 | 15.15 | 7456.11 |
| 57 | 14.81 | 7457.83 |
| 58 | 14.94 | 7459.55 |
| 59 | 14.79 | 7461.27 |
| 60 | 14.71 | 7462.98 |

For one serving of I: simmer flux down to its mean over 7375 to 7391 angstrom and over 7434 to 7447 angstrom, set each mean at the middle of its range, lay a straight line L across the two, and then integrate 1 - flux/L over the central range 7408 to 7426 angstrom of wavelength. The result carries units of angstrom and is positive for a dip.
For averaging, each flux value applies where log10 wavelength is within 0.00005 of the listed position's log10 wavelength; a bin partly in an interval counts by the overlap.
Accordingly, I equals 0.1 angstrom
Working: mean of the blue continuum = 15.3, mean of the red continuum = 15.2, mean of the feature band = 15.2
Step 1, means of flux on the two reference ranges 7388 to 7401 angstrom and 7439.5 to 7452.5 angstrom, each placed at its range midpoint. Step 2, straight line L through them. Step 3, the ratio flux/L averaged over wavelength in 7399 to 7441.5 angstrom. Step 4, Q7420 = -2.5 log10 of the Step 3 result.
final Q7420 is 0.01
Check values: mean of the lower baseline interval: 15.3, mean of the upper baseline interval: 15.2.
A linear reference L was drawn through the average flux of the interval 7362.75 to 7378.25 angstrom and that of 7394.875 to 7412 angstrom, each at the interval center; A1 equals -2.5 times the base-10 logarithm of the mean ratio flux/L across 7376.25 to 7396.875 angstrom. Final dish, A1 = 0.021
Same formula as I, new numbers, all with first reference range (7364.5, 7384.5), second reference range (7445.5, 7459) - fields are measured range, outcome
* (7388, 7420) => 0.7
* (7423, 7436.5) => 0.2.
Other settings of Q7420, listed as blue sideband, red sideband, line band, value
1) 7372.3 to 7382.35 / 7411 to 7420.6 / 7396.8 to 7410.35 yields 0.01 mag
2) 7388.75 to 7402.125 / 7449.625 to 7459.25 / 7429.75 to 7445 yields 0.01 mag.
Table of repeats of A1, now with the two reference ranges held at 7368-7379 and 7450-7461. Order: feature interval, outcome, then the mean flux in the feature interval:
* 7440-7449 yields 0.02 mag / 15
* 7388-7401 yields 0.02 mag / 15.3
